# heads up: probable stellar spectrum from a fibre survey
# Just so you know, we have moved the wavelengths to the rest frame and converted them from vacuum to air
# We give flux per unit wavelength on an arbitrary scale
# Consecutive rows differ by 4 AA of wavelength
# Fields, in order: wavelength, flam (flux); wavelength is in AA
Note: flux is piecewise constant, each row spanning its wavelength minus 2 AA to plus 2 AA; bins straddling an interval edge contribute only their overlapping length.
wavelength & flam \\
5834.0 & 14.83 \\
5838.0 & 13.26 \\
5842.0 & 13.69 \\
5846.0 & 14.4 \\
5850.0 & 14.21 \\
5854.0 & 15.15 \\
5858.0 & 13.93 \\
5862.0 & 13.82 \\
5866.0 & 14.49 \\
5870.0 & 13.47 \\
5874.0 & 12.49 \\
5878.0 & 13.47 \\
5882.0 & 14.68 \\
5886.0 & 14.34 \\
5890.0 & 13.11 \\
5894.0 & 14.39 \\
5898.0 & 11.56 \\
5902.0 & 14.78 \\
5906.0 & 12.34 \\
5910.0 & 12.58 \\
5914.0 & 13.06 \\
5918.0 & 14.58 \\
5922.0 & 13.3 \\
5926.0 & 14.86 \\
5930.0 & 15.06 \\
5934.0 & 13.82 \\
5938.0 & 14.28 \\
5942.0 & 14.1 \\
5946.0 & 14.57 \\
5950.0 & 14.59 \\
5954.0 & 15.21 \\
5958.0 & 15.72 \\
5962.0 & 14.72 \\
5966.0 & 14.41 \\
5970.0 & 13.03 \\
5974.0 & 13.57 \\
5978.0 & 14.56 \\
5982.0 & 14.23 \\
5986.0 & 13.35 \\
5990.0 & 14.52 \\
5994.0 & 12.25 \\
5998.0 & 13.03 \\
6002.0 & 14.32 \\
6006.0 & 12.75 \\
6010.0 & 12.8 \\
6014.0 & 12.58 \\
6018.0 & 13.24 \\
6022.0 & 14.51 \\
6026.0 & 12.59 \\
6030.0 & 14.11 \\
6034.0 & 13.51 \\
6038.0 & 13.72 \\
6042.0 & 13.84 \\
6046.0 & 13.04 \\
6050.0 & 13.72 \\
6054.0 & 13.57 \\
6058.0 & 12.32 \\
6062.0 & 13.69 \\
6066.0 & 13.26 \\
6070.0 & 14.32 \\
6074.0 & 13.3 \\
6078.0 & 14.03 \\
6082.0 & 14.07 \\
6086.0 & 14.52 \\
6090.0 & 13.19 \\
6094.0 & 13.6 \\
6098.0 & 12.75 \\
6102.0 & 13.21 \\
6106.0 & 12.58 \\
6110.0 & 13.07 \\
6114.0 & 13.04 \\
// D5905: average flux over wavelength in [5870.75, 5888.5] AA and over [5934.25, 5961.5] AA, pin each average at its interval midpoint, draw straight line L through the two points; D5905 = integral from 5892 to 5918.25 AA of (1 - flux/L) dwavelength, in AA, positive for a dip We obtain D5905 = 1.5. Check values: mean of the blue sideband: 13.7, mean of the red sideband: 14.7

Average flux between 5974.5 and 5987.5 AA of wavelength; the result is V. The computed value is 14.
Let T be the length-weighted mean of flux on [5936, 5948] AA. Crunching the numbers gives 14.3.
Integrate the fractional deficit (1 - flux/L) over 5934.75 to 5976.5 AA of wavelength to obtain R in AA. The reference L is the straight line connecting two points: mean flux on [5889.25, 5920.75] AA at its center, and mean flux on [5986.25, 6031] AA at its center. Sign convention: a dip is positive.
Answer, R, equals -3.4 AA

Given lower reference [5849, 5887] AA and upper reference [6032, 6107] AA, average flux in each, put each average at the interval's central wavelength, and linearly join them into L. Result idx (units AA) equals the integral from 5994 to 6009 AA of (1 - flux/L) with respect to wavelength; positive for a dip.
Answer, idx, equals 0.5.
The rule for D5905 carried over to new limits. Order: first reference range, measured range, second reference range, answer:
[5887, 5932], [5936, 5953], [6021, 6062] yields -1.1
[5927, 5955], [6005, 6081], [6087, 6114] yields 1.0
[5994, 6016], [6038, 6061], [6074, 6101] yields 0.0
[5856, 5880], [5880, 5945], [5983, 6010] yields -1.4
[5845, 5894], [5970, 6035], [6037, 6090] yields 1.2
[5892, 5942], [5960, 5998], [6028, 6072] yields -0.4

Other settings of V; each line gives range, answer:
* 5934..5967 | 14.7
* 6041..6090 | 13.6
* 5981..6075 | 13.4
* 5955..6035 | 13.7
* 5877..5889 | 14.1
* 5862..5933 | 13.7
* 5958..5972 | 14.3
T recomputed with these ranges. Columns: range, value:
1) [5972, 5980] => 14.1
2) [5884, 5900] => 13.4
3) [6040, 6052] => 13.5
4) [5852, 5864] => 14.3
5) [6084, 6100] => 13.5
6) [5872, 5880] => 13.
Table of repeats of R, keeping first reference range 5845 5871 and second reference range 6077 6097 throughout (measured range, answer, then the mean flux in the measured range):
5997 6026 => 1.4 AA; 13.3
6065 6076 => 0.1 AA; 13.7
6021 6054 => 0.7 AA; 13.6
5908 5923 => 0.8 AA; 13.4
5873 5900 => 1.4 AA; 13.5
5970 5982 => 0.1 AA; 13.9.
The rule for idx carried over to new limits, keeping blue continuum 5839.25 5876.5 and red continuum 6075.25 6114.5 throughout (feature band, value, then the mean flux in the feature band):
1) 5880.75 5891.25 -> -0.14 AA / 14.1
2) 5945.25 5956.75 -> -0.95 AA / 14.9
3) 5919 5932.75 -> -0.60 AA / 14.4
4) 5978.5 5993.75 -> -0.25 AA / 13.9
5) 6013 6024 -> 0.05 AA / 13.5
